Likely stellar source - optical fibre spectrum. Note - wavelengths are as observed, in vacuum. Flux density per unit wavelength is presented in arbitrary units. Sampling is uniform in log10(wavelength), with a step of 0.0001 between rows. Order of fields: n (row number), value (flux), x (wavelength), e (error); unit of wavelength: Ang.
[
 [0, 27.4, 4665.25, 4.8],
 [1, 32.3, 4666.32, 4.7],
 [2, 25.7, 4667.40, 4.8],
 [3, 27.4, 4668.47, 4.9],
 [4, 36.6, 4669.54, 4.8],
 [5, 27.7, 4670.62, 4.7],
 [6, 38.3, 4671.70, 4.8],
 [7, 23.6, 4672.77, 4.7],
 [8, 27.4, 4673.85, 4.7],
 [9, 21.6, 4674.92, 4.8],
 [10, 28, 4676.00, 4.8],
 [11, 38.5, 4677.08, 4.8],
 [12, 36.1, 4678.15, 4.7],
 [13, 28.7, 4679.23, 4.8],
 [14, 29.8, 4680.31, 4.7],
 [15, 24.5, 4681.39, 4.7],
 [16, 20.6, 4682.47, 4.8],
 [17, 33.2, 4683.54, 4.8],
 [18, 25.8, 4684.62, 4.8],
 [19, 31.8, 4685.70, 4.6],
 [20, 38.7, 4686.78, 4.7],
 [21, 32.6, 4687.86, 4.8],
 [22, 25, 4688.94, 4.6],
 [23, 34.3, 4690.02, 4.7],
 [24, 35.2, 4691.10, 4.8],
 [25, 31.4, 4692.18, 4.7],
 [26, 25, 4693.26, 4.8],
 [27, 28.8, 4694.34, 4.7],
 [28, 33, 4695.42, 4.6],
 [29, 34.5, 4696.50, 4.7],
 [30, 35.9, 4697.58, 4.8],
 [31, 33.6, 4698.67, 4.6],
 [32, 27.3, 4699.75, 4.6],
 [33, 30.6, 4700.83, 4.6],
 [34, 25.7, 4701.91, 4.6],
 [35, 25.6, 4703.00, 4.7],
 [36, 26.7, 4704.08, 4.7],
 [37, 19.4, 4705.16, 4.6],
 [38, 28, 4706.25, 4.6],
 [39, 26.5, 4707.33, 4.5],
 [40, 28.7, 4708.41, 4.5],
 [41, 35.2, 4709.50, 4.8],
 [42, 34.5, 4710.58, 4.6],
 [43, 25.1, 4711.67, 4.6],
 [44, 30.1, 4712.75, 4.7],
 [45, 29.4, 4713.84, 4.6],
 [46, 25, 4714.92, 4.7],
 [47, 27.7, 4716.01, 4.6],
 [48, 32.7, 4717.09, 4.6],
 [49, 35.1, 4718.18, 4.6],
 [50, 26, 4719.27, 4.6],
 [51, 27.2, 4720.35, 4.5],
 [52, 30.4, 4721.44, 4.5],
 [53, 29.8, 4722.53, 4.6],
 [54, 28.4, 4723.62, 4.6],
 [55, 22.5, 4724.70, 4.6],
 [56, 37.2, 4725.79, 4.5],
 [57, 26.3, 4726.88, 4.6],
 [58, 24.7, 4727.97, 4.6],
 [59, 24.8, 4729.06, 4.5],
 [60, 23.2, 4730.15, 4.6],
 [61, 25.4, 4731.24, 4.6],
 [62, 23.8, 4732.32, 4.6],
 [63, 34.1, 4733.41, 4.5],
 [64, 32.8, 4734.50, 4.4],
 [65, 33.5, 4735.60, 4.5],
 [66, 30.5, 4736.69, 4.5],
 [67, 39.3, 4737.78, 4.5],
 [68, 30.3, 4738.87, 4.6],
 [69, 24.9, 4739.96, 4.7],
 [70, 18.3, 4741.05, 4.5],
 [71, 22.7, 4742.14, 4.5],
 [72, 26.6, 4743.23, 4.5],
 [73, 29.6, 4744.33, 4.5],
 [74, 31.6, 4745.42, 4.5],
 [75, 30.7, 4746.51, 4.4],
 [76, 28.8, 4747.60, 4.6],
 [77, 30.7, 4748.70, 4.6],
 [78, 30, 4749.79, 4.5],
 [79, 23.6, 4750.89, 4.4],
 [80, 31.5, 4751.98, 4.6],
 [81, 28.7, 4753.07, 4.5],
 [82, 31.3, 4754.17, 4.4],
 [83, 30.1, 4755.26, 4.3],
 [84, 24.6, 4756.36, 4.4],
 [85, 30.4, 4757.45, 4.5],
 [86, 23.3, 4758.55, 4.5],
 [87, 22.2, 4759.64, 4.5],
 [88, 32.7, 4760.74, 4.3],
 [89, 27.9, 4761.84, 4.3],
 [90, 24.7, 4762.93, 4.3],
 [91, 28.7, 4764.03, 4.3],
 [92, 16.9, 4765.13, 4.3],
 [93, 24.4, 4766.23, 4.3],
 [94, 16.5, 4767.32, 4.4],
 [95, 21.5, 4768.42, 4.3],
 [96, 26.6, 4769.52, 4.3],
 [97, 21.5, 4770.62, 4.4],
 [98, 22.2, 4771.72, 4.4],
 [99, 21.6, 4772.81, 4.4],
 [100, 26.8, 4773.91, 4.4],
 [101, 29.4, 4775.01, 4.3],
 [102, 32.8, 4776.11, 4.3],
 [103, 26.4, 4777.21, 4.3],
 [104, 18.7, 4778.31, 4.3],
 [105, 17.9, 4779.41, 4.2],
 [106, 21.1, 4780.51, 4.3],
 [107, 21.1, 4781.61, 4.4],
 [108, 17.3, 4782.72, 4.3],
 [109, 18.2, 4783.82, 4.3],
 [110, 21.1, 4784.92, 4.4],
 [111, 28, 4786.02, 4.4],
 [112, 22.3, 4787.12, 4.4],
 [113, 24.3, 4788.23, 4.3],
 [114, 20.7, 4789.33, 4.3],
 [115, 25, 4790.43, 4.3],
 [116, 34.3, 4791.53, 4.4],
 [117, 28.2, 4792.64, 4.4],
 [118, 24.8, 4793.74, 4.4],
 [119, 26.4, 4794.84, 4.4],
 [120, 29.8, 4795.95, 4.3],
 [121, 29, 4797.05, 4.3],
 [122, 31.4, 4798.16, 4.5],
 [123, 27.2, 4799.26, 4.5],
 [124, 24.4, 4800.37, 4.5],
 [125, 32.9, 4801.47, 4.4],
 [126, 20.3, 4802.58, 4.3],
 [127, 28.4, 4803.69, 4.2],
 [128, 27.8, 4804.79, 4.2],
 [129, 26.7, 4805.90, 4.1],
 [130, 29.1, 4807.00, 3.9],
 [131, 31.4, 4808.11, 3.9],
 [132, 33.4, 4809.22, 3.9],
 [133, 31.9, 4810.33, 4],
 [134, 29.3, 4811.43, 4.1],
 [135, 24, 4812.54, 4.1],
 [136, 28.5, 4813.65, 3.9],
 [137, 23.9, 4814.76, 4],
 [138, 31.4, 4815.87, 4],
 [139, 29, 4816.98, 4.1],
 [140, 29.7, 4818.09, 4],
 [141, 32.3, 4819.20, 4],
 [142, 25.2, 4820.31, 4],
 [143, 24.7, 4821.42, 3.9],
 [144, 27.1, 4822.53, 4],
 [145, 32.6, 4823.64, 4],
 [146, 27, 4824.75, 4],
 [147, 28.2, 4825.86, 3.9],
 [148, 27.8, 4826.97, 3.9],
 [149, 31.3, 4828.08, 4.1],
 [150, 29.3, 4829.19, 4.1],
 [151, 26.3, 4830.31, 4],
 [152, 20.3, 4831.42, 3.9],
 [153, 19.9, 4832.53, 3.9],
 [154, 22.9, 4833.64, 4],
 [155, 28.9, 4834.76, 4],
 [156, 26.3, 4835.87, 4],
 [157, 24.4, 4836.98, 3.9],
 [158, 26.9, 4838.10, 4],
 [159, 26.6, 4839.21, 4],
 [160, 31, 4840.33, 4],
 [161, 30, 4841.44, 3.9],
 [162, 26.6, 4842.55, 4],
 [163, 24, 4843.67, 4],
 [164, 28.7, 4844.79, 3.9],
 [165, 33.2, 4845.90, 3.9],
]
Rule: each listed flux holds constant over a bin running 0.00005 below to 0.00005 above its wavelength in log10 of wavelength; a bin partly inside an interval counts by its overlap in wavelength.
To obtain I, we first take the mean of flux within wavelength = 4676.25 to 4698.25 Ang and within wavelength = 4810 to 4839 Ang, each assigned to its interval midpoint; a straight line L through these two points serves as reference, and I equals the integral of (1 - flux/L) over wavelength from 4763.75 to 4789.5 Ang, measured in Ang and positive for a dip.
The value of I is 5.29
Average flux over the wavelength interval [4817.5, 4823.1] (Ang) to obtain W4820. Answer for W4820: 27.8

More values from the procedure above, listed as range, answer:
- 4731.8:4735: 30.2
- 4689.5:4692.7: 33.6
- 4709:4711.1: 34.9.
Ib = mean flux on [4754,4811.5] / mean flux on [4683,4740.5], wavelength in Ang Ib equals 0.87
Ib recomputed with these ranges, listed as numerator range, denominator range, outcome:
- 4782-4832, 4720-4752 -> 0.96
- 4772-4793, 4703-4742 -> 0.84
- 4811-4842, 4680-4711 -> 0.92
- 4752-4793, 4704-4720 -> 0.86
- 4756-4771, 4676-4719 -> 0.82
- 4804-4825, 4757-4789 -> 1.22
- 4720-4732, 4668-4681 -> 0.90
